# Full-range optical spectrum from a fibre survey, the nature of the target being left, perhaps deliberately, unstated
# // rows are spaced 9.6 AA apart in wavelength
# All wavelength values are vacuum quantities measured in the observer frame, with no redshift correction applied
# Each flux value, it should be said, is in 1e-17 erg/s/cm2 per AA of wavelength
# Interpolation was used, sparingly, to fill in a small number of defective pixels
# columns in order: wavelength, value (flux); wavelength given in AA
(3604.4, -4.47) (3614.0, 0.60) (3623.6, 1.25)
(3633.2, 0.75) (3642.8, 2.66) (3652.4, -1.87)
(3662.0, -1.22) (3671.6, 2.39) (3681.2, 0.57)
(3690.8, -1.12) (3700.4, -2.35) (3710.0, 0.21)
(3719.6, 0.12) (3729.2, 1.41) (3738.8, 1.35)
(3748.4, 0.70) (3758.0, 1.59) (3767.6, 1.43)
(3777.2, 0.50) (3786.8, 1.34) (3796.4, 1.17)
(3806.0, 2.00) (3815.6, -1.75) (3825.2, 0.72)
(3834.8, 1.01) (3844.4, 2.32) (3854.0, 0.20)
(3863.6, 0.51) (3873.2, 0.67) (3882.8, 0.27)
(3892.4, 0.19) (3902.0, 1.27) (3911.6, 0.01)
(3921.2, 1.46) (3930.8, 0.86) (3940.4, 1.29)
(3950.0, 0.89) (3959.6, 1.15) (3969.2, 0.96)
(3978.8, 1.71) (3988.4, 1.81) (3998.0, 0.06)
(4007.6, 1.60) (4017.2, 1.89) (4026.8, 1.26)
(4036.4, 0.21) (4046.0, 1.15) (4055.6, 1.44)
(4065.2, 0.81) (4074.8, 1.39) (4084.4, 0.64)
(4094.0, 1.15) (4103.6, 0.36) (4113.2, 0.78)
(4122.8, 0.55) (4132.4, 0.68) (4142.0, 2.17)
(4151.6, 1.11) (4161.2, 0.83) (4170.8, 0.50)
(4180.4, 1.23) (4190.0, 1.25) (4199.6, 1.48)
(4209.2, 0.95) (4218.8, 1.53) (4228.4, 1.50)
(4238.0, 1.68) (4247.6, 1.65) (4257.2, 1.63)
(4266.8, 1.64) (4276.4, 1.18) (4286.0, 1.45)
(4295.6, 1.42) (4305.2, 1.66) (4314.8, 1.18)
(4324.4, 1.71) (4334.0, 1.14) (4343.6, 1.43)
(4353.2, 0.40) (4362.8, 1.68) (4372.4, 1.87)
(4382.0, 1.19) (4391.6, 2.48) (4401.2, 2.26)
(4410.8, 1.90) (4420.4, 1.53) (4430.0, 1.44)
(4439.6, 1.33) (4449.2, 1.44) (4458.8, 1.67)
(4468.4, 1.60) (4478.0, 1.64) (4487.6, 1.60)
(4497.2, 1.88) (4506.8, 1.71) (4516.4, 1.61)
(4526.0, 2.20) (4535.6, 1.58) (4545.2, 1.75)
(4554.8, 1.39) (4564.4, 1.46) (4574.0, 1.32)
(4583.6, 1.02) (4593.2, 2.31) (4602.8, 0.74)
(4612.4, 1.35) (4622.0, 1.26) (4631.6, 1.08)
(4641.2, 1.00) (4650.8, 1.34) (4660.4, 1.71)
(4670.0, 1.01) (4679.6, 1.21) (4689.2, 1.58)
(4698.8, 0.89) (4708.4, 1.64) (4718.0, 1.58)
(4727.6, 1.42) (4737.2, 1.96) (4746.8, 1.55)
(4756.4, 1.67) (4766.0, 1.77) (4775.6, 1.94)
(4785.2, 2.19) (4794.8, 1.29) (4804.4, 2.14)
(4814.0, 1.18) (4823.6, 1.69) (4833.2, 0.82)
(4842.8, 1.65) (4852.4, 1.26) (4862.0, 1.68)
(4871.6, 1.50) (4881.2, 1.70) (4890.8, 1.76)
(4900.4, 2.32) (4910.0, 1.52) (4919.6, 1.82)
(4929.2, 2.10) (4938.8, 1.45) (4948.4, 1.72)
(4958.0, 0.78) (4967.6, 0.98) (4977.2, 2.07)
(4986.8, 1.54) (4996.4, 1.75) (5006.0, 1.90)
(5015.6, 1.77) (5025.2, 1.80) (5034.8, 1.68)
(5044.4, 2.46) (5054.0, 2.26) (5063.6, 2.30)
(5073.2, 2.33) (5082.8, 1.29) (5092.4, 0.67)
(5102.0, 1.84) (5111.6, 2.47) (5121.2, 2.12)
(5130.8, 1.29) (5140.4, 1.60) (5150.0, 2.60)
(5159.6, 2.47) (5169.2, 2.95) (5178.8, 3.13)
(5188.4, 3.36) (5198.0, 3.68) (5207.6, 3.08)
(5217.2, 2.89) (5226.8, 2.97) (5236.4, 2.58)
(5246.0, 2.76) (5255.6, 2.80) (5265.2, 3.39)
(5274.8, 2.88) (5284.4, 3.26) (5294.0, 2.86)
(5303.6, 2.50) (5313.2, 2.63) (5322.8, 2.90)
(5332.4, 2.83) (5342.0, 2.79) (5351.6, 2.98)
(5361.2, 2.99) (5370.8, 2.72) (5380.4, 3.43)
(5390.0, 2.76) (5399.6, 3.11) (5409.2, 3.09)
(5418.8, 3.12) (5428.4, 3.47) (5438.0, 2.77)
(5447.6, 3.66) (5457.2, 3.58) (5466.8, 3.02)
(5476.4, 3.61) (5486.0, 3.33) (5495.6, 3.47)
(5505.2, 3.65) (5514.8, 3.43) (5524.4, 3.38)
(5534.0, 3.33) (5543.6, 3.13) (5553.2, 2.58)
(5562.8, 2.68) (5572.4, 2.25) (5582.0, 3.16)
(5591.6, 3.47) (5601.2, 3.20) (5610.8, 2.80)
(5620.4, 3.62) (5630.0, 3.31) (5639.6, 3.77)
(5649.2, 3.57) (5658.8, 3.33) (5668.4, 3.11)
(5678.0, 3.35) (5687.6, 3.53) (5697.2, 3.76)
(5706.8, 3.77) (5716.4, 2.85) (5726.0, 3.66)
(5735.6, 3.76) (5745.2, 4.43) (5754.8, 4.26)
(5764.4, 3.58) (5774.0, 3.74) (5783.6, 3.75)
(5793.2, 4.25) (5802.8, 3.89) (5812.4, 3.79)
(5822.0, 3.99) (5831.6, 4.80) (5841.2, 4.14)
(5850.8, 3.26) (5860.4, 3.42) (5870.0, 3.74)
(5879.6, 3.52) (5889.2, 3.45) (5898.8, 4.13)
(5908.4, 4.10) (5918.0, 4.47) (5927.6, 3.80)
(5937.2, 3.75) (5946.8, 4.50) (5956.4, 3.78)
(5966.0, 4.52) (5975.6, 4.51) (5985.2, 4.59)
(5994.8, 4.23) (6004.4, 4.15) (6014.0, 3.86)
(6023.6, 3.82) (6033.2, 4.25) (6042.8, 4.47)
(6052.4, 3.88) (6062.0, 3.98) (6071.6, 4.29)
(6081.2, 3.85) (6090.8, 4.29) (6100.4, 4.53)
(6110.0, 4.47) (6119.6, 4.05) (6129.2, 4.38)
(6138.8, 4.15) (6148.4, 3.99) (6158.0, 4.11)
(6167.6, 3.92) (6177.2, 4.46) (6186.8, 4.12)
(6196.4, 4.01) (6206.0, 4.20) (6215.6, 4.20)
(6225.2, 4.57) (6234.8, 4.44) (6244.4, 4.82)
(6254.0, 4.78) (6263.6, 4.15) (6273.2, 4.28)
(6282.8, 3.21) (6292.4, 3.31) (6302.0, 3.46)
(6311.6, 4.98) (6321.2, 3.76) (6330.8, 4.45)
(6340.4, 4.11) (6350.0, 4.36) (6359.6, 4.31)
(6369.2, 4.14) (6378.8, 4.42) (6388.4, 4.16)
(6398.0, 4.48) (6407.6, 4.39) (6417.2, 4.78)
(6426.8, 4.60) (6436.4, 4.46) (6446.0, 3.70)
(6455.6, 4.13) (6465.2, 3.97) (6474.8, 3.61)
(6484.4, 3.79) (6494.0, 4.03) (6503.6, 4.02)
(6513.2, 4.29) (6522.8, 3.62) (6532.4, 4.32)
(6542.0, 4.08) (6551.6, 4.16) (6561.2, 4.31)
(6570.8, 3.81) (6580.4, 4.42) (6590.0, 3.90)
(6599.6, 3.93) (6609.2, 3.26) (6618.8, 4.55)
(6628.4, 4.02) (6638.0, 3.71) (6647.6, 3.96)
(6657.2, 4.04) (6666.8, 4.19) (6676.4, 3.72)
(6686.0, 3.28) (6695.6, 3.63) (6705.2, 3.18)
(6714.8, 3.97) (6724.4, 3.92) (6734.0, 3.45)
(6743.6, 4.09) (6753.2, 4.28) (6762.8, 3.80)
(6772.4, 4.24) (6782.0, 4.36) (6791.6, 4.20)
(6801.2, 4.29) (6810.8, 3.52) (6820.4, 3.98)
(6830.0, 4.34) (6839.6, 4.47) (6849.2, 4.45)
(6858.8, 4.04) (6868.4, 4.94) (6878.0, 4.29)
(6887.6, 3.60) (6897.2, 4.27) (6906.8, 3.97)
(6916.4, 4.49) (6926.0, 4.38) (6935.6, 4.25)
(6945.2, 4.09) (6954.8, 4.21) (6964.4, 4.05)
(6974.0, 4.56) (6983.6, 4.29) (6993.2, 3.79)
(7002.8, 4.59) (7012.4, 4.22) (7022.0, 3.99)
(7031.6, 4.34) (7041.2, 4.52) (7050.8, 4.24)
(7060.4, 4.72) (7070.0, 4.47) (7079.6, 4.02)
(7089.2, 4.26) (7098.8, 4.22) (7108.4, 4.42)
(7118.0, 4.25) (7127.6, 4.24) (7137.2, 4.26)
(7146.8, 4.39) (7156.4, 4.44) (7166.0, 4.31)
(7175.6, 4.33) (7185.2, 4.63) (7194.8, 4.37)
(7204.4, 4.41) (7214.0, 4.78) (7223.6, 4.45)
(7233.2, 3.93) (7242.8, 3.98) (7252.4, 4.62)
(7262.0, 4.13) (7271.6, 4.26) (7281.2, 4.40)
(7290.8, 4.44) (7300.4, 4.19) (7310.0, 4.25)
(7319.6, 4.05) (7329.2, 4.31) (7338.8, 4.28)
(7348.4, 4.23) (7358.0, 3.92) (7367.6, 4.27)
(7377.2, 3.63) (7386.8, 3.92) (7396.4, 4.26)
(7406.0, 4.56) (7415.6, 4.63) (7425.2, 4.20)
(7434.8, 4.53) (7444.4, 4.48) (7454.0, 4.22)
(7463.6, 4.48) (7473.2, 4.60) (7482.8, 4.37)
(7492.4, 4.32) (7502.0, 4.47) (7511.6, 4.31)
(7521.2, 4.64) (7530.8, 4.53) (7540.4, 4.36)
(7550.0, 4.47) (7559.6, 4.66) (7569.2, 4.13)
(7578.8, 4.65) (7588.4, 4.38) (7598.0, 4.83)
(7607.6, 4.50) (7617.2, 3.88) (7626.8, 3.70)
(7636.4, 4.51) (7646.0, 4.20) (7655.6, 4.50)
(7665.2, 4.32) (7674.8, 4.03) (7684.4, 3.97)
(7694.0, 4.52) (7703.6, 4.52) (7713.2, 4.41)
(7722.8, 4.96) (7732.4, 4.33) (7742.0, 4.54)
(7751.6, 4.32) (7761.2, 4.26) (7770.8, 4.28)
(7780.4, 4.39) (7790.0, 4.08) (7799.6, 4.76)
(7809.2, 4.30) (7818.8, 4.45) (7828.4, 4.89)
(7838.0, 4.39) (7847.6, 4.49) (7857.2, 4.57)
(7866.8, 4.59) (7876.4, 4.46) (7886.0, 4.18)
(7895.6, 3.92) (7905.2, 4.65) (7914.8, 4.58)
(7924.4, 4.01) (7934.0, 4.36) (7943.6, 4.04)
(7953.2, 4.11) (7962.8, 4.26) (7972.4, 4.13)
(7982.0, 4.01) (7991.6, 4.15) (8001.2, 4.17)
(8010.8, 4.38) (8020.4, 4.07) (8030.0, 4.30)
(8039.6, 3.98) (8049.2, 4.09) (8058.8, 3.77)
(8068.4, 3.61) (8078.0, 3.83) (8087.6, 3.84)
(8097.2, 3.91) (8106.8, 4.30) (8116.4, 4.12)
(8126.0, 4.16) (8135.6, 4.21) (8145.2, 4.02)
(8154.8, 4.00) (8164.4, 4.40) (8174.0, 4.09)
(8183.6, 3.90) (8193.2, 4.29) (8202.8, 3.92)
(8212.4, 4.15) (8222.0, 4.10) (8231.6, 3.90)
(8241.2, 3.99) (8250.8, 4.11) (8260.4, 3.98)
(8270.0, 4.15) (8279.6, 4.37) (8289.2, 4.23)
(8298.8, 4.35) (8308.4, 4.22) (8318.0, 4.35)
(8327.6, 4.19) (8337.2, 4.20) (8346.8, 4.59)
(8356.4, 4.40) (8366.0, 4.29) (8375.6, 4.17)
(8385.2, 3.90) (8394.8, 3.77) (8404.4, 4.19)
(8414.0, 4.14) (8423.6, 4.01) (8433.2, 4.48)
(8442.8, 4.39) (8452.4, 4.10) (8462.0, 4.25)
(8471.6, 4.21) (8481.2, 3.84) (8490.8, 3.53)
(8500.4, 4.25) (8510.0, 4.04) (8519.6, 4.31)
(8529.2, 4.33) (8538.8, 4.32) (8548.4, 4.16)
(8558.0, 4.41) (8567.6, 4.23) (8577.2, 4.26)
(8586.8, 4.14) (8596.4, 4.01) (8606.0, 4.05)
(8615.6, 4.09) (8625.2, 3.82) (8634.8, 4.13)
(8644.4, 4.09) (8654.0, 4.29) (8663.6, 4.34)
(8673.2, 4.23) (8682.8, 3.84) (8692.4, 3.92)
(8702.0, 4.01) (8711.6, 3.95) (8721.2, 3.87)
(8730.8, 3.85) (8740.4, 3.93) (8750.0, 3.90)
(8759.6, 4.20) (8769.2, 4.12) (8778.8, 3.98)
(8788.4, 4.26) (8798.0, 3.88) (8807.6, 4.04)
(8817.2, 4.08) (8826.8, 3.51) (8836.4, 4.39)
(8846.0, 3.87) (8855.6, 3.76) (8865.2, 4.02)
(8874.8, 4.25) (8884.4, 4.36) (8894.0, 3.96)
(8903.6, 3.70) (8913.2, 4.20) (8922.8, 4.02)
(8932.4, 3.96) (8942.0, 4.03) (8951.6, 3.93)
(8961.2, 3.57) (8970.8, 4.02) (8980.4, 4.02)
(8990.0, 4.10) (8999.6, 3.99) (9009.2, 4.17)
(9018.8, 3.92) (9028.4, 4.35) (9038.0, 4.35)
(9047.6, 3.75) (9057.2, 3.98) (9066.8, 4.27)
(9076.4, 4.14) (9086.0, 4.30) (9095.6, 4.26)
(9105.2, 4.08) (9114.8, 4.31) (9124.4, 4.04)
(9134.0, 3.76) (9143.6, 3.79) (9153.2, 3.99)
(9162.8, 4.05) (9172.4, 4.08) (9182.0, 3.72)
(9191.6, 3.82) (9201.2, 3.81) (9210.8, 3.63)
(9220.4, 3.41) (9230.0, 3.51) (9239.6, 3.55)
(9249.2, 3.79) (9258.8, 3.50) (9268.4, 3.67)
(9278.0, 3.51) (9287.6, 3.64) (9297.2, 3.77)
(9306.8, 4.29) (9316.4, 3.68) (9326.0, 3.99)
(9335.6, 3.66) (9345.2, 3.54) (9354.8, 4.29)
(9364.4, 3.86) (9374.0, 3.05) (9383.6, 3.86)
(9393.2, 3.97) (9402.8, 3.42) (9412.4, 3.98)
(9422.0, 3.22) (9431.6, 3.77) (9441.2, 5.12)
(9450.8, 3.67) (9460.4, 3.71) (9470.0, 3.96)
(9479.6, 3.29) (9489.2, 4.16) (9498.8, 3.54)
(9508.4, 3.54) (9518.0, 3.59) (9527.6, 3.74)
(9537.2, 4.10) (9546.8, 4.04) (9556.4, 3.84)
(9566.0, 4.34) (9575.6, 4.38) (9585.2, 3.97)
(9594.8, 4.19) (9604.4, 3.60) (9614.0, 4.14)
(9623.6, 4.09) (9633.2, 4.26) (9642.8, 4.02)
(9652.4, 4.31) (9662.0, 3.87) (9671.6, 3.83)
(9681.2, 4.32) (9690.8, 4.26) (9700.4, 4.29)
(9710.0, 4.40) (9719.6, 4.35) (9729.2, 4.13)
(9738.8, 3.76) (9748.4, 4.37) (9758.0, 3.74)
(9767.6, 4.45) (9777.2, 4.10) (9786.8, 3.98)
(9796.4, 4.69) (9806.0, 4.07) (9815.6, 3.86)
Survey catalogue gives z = 0.29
